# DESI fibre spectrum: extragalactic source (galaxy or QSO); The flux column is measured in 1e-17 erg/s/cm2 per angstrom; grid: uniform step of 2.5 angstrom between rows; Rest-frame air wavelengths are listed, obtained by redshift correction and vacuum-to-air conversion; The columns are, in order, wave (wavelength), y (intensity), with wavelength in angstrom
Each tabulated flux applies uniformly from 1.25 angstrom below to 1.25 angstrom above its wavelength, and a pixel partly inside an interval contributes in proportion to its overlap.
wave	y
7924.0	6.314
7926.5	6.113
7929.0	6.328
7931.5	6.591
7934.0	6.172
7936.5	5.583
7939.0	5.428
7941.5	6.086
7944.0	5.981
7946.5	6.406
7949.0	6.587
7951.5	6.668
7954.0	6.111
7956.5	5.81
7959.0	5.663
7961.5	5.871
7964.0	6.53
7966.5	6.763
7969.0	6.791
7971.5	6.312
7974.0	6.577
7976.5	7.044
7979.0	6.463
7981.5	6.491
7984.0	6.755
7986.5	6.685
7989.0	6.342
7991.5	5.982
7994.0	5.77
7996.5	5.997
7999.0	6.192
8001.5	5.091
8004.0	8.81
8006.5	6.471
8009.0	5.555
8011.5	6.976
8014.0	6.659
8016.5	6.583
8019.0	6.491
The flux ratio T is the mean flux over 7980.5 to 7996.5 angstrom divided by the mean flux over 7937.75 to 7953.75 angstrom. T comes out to 1.0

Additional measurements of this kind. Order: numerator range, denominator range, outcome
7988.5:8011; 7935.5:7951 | 1.04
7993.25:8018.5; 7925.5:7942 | 1.06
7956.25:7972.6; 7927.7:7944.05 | 1.04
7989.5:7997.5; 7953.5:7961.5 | 1.02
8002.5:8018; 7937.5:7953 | 1.10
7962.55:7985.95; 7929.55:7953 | 1.07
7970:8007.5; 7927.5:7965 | 1.06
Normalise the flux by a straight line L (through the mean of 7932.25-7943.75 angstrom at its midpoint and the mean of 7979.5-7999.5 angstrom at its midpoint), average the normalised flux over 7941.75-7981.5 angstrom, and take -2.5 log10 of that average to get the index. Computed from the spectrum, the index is -0.05 mag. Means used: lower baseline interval 5.87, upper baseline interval 6.29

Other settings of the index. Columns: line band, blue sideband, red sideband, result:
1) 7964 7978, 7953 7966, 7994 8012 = -0.09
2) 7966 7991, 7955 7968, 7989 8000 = -0.09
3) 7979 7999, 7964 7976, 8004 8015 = 0.06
